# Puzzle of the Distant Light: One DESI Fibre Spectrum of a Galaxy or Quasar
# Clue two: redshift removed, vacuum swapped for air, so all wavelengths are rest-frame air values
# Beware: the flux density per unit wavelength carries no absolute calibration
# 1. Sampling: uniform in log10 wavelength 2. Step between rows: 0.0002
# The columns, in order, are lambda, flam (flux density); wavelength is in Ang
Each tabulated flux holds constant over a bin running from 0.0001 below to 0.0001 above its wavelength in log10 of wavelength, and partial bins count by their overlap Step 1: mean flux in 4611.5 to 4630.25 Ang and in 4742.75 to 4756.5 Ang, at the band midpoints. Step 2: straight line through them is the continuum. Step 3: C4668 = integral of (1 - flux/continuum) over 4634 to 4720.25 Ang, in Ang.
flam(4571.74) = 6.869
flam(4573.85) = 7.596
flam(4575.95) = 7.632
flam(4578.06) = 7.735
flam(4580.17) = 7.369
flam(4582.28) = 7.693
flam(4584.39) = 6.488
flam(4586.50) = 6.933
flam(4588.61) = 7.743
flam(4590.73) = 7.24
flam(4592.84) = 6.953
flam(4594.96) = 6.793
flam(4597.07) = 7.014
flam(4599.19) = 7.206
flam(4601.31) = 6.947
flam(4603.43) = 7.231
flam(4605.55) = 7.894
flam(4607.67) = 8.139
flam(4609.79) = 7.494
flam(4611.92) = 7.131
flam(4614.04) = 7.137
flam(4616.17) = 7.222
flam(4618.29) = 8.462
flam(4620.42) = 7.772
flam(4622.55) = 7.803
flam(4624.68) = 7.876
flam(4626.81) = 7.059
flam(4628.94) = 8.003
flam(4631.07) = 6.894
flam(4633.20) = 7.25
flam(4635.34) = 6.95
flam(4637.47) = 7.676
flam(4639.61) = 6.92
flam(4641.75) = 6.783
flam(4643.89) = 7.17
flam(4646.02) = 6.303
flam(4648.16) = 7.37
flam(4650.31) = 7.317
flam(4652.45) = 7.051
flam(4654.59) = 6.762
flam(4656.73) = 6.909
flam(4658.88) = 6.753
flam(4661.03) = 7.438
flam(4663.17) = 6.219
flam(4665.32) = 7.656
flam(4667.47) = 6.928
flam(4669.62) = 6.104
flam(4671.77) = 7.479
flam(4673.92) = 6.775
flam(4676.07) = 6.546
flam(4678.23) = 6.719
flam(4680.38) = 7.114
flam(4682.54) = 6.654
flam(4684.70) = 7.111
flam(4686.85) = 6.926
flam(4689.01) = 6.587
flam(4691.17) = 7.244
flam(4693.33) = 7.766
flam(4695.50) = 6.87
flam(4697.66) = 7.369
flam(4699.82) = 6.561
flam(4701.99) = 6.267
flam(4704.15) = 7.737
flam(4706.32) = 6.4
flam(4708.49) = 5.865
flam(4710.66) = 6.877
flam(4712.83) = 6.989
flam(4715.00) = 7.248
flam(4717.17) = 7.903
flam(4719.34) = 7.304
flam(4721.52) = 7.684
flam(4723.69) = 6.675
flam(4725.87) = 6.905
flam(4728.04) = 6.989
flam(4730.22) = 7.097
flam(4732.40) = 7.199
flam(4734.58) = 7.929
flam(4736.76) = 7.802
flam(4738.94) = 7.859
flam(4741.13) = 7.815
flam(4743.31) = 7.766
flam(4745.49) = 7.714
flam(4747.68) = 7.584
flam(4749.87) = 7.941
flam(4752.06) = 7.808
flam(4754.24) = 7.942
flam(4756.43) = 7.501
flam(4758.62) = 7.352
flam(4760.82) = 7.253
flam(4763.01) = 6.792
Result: 8.1 Ang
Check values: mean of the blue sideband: 7.62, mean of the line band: 6.97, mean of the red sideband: 7.77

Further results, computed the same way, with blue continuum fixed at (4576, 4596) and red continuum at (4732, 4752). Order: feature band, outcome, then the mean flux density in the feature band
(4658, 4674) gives 1.2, 6.93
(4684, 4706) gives 1.7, 7.02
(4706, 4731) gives 2.2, 7.01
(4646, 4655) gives 0.5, 7.05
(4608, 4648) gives 0.2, 7.34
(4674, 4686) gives 1.1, 6.83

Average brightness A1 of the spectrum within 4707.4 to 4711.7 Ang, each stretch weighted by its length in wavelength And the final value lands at 6.36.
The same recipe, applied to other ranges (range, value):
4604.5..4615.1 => 7.56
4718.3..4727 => 7.14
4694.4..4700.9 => 6.93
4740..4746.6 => 7.76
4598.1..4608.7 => 7.48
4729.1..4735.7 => 7.41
